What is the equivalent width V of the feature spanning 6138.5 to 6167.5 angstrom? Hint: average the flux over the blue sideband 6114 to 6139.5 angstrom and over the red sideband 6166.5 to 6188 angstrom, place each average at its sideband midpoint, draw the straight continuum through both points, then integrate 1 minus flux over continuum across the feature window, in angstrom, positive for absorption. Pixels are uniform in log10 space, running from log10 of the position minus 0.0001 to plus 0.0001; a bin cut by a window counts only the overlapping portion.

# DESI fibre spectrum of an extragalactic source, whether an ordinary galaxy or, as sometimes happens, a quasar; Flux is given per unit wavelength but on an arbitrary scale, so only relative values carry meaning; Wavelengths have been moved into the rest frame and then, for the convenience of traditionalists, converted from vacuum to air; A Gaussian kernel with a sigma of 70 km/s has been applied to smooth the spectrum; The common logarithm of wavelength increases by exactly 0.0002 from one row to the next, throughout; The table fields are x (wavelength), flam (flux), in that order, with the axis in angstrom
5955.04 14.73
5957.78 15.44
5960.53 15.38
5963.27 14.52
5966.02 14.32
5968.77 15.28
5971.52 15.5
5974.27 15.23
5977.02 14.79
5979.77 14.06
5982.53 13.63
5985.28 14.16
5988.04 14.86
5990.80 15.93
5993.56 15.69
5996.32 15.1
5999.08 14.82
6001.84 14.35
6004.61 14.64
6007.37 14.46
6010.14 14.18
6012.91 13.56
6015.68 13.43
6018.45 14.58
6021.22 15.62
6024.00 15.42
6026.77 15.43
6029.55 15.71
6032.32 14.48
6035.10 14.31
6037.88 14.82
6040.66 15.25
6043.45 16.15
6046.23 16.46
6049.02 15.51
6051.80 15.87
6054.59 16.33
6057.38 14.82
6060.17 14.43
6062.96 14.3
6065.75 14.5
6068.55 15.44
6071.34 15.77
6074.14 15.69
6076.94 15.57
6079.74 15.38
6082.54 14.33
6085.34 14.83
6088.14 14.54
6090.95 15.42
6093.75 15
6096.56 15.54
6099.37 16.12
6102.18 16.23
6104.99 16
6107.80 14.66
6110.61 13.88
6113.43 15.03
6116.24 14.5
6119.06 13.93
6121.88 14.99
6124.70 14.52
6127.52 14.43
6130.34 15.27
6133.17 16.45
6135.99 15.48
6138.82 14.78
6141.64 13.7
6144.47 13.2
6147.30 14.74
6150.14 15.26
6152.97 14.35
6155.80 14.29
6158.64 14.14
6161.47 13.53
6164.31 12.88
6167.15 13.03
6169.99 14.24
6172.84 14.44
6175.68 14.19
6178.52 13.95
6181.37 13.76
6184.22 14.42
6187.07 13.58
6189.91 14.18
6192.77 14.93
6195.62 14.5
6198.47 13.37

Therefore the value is 0.9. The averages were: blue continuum 14.9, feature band 14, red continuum 14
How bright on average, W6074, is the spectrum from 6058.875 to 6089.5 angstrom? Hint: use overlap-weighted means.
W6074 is 15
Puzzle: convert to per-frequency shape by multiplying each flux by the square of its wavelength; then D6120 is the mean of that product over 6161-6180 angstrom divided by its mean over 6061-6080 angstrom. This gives 0.94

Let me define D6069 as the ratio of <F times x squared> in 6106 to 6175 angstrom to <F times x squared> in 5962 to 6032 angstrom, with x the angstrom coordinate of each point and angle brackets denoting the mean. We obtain 1.0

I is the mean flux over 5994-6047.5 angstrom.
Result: 14.9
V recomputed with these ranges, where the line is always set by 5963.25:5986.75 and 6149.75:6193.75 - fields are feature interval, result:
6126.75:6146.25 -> -0.87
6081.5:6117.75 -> -2.13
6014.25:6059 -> -2.56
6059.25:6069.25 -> -0.19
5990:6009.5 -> -0.53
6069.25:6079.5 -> -0.93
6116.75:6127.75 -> -0.23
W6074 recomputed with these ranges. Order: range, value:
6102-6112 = 15.1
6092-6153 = 14.9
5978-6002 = 14.8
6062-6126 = 15.1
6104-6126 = 14.7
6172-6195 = 14.2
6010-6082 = 15.1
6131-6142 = 15.3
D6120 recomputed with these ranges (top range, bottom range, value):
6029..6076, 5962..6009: 1.06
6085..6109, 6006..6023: 1.10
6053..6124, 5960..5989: 1.07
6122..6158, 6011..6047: 1.02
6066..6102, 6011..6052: 1.03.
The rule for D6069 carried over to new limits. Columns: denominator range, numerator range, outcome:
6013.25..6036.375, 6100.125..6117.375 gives 1.05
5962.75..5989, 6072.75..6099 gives 1.08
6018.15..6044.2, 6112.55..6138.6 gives 1.02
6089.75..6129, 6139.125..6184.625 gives 0.95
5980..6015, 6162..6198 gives 1.02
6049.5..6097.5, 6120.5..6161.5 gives 0.99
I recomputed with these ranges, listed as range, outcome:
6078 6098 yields 15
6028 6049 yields 15.3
